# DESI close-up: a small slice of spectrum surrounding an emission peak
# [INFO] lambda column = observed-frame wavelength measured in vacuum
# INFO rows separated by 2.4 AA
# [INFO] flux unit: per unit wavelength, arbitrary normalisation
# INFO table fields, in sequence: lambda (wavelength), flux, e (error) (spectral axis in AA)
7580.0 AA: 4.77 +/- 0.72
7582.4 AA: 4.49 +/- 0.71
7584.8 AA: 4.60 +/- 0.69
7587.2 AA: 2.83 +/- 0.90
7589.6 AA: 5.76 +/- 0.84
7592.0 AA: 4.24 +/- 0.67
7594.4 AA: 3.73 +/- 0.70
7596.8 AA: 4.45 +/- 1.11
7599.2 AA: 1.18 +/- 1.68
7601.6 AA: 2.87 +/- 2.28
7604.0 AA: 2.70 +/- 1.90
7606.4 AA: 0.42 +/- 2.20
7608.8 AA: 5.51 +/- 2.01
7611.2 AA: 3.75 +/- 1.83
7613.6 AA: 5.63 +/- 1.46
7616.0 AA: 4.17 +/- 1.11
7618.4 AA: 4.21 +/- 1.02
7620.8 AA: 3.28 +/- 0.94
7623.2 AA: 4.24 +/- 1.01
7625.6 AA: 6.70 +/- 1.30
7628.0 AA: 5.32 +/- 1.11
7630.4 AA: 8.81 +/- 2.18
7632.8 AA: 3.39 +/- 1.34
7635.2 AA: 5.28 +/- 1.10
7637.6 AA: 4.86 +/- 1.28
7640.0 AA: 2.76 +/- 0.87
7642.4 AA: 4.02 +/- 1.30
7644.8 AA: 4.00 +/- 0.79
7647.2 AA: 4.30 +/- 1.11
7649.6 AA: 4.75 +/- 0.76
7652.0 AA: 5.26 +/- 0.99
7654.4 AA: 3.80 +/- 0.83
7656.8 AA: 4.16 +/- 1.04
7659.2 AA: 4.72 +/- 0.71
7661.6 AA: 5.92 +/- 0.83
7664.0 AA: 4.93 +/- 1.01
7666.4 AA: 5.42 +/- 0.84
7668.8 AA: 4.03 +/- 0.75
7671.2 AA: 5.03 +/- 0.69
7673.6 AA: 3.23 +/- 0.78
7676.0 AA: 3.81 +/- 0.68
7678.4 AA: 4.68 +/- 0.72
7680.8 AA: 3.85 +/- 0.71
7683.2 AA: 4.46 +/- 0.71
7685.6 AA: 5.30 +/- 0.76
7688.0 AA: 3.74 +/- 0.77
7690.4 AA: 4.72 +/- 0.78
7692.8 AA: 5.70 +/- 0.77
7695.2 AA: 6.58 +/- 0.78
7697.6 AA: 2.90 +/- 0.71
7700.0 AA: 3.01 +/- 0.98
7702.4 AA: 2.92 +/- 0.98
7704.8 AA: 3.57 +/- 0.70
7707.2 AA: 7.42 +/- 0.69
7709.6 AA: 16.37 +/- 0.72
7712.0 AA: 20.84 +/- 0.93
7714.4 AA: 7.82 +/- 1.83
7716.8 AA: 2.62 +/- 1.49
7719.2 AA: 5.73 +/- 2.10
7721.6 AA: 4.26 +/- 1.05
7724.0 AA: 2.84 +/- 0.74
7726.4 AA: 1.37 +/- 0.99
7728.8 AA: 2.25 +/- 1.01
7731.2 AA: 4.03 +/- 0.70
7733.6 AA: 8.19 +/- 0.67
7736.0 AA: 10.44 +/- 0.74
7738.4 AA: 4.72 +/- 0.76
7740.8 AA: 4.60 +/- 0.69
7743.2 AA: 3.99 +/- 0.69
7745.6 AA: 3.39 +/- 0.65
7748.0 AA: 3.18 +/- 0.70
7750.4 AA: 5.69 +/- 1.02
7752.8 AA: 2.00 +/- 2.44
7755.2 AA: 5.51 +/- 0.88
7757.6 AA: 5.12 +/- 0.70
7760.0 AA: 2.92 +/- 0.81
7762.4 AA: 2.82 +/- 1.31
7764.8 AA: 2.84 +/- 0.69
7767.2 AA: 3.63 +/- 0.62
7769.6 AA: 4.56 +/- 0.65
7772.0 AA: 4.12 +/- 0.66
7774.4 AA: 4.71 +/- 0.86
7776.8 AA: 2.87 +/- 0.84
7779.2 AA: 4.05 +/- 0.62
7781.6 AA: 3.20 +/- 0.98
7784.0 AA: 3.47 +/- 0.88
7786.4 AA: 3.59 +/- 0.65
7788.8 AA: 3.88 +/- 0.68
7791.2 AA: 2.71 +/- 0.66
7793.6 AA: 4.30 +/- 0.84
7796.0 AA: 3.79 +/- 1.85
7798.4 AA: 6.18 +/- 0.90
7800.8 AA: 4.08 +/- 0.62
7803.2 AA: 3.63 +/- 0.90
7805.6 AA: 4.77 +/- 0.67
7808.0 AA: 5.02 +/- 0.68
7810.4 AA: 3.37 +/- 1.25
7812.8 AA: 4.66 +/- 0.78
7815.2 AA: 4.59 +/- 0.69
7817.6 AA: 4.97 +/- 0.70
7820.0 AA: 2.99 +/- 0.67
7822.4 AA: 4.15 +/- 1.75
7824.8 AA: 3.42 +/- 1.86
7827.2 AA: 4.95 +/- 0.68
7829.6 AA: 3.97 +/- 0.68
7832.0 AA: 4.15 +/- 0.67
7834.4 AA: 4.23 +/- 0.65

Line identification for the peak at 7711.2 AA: H-alpha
